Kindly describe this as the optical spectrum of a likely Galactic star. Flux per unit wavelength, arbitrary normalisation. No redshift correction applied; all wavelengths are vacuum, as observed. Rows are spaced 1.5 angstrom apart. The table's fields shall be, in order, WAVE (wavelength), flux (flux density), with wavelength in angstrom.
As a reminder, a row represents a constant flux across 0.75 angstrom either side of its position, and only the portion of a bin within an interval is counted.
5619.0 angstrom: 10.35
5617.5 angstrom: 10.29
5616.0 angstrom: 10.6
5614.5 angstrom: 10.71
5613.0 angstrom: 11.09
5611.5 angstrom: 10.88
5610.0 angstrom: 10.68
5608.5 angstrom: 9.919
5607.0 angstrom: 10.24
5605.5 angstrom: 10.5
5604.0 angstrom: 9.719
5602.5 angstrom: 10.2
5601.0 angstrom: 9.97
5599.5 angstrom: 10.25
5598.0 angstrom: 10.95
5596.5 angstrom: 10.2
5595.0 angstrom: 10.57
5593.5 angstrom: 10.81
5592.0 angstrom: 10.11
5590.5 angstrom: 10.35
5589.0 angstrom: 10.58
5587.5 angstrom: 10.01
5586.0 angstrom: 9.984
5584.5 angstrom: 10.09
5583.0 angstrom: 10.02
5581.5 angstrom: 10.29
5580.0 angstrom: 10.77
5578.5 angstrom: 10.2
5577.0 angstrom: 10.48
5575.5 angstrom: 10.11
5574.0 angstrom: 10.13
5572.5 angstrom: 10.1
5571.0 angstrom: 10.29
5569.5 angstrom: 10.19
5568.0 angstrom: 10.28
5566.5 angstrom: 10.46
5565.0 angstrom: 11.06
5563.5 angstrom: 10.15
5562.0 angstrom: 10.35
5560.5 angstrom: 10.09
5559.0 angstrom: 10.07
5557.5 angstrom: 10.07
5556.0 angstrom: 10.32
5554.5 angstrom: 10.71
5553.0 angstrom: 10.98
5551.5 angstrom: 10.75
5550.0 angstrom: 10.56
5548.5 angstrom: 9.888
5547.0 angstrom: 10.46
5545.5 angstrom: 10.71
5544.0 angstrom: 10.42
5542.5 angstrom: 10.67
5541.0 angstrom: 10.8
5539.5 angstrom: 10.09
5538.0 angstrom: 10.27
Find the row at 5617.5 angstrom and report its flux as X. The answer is 10.29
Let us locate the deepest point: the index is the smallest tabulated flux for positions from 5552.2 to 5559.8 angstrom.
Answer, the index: 10.07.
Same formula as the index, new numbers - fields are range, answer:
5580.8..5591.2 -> 9.984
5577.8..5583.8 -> 10.02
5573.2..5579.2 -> 10.11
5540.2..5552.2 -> 9.888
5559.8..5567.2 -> 10.09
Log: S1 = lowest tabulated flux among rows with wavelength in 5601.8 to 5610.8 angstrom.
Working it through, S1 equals 9.719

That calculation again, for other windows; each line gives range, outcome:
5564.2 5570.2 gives 10.19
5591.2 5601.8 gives 9.97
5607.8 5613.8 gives 9.919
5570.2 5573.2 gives 10.1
